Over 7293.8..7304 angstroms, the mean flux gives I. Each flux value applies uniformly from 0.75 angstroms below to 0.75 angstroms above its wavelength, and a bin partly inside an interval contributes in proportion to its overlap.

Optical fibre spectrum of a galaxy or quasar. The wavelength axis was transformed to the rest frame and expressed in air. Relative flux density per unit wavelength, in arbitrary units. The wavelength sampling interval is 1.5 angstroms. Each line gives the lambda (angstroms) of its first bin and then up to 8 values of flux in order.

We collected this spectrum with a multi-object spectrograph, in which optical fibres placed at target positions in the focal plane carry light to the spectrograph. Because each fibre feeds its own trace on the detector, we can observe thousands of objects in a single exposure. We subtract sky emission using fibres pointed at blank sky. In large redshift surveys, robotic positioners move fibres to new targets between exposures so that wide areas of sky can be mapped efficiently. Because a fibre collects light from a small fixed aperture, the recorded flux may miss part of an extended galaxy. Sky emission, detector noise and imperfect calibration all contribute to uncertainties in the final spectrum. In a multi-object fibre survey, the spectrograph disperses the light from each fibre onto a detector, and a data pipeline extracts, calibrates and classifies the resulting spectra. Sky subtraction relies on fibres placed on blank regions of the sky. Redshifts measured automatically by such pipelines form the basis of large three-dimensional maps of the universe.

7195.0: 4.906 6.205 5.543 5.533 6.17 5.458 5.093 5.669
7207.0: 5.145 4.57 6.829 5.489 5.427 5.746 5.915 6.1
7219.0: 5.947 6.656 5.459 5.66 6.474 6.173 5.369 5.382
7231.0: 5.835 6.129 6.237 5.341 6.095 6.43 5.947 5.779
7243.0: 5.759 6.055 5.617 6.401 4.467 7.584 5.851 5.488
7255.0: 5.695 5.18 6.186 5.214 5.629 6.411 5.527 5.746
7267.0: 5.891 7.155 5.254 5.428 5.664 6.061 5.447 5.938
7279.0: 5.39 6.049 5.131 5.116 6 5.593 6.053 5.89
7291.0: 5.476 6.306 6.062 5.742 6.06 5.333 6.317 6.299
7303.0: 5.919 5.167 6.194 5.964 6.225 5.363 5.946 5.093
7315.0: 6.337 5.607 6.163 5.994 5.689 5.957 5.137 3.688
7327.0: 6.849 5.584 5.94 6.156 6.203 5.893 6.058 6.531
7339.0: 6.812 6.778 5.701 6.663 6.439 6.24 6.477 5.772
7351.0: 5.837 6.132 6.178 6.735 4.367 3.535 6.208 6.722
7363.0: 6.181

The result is 5.94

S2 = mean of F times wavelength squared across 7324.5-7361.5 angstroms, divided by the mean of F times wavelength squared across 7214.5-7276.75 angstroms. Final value 1.04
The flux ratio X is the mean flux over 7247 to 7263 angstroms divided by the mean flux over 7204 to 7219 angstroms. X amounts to 1.03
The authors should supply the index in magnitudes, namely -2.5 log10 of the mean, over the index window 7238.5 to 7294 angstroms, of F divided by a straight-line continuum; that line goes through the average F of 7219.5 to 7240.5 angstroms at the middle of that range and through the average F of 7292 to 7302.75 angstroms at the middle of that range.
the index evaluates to 0.03 mag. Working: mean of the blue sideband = 5.94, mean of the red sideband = 6.01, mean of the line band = 5.8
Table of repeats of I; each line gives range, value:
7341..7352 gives 6.17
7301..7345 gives 5.93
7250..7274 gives 5.85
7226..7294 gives 5.81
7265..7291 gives 5.75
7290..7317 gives 5.86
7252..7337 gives 5.79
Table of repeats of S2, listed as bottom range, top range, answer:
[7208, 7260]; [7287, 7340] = 1.03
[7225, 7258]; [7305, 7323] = 1.02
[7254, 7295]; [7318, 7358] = 1.06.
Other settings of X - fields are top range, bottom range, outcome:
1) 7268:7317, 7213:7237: 0.99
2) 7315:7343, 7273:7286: 1.05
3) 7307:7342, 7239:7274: 1.01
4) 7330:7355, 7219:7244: 1.05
